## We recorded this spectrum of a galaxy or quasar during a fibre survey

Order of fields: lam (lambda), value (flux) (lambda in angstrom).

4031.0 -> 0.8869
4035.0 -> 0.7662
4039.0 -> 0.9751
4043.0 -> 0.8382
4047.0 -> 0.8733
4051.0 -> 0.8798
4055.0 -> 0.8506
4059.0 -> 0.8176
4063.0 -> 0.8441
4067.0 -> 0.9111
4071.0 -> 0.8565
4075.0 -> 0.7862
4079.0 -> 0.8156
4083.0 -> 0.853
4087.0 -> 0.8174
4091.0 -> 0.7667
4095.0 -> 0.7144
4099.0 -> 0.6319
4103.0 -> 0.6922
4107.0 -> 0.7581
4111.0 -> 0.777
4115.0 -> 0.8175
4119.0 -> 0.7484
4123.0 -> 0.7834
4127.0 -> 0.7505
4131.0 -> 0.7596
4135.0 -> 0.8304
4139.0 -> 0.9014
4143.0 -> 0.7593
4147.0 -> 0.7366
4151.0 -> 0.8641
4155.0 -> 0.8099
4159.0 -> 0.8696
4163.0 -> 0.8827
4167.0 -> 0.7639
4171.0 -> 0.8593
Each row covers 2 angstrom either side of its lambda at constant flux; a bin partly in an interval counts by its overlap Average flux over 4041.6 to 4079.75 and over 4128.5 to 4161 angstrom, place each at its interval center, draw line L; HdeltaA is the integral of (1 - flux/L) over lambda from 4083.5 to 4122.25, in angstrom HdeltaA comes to 3.7 angstrom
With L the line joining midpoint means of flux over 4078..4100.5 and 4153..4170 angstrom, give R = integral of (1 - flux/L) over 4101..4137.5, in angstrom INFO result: 1.1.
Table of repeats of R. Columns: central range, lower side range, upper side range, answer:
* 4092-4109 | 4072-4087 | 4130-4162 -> 2.4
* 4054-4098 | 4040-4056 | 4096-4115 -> -0.9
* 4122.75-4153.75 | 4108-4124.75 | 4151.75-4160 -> 0.5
